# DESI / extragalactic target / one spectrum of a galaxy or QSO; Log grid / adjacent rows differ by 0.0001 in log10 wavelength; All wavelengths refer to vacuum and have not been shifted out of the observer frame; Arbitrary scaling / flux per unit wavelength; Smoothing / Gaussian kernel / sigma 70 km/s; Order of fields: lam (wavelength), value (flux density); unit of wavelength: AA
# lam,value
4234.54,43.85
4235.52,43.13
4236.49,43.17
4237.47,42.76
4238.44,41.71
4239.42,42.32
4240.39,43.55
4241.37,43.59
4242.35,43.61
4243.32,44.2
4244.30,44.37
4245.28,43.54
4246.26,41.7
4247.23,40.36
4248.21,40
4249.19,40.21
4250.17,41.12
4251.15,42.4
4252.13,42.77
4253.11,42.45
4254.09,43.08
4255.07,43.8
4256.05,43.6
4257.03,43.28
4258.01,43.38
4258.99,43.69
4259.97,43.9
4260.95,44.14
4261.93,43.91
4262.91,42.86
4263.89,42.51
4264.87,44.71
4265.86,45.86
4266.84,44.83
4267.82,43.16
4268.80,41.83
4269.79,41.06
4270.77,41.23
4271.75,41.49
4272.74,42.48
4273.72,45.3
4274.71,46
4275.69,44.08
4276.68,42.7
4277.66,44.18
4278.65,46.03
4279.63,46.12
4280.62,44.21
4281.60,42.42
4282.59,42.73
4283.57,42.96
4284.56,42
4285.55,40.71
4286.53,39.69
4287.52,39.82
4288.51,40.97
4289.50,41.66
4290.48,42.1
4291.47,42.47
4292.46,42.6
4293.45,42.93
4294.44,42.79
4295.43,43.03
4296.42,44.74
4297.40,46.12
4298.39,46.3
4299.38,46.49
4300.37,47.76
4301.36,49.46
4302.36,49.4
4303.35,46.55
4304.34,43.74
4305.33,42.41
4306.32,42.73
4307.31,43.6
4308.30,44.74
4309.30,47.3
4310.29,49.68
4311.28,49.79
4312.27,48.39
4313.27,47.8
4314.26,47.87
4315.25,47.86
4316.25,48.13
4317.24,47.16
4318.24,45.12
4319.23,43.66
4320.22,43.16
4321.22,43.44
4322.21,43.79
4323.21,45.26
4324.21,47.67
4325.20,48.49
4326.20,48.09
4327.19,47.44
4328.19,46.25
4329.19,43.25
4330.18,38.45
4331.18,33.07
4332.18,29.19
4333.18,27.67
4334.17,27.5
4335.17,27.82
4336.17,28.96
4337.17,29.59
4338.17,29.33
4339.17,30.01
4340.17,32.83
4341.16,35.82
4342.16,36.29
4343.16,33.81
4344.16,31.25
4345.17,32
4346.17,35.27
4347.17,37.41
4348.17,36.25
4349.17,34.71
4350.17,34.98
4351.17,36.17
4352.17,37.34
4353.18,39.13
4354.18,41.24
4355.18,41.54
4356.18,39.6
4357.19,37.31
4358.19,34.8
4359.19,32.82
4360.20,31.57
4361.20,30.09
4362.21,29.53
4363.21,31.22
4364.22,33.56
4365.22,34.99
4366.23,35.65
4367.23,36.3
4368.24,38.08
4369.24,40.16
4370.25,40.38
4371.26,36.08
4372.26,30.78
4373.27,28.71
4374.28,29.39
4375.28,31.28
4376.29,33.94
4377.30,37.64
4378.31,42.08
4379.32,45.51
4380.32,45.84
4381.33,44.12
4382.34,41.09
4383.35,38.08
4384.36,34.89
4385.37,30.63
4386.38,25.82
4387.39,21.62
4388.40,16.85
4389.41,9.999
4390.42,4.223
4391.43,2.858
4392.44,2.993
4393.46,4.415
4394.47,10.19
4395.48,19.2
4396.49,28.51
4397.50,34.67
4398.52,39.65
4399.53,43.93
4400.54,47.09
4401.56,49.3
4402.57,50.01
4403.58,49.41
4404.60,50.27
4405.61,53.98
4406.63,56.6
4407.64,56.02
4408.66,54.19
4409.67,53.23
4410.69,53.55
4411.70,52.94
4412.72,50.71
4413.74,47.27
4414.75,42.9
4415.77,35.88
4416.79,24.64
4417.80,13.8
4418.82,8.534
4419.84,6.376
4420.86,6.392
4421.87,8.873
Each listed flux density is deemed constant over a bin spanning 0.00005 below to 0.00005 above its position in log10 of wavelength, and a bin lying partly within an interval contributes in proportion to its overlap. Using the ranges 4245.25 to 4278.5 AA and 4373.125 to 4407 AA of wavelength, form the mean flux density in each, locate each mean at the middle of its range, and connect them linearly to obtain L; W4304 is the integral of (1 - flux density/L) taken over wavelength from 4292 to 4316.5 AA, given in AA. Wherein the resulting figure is -4.1 AA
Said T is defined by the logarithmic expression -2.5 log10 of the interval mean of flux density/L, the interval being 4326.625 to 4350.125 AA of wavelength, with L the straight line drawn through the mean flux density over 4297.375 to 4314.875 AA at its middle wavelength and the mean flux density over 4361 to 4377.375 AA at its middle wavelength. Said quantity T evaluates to 0.176 mag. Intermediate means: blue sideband 46.7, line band 34.2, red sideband 34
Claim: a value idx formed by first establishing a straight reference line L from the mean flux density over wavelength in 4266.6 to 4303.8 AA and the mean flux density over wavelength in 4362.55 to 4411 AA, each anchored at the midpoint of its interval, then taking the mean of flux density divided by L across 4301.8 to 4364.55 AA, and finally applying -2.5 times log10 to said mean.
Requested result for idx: 0.012 mag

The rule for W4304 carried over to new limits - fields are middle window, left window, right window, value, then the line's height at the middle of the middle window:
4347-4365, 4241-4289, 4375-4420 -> 0.9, 37.2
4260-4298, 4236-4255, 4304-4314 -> 1.1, 44.4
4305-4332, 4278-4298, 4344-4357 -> -3.6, 39.9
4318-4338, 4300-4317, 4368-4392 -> 1.7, 42.6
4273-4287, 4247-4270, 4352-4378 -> -0.7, 41.3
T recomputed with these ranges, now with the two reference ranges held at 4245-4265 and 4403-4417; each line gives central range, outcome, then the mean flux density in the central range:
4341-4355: 0.28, 36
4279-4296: 0.04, 42.3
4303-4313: -0.02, 45.9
